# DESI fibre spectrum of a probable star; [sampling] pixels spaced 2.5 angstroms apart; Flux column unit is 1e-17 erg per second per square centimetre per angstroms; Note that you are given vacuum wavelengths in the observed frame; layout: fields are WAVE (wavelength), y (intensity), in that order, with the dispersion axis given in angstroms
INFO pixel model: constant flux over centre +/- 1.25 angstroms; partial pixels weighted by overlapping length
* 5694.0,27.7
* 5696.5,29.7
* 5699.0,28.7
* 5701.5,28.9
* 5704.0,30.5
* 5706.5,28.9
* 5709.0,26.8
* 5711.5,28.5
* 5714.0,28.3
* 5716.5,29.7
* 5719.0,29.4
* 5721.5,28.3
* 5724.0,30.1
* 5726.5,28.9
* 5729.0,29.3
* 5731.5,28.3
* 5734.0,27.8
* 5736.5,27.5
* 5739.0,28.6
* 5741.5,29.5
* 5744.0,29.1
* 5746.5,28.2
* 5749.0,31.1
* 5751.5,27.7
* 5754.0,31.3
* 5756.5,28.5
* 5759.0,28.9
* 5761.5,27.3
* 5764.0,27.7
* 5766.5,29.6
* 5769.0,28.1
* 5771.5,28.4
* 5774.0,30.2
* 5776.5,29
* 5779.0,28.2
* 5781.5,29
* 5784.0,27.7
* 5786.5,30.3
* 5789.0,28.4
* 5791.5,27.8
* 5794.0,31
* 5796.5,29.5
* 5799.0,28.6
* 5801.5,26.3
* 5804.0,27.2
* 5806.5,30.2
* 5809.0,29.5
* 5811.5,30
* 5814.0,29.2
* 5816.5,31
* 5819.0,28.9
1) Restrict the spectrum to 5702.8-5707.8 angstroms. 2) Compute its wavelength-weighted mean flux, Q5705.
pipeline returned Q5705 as 29.7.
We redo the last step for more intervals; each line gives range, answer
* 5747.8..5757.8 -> 29.6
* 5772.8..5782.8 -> 29.1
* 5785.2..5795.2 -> 29.4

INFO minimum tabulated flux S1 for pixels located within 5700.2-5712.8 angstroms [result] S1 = 26.8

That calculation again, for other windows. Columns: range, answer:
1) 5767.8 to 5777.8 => 28.1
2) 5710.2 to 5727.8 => 28.3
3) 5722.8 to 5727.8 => 28.9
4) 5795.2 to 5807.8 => 26.3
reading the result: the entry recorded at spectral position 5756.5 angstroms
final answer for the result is 28.5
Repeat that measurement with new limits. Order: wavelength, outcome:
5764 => 27.7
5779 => 28.2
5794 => 31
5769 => 28.1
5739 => 28.6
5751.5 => 27.7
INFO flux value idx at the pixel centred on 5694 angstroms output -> 27.7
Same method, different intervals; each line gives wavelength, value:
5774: 30.2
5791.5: 27.8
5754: 31.3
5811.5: 30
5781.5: 29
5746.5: 28.2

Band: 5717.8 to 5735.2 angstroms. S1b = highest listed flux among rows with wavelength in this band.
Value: 30.1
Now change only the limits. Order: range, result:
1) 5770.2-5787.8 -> 30.3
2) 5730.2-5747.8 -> 29.5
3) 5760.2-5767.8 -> 29.6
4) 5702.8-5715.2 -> 30.5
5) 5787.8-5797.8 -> 31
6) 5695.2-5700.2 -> 29.7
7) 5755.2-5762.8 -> 28.9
